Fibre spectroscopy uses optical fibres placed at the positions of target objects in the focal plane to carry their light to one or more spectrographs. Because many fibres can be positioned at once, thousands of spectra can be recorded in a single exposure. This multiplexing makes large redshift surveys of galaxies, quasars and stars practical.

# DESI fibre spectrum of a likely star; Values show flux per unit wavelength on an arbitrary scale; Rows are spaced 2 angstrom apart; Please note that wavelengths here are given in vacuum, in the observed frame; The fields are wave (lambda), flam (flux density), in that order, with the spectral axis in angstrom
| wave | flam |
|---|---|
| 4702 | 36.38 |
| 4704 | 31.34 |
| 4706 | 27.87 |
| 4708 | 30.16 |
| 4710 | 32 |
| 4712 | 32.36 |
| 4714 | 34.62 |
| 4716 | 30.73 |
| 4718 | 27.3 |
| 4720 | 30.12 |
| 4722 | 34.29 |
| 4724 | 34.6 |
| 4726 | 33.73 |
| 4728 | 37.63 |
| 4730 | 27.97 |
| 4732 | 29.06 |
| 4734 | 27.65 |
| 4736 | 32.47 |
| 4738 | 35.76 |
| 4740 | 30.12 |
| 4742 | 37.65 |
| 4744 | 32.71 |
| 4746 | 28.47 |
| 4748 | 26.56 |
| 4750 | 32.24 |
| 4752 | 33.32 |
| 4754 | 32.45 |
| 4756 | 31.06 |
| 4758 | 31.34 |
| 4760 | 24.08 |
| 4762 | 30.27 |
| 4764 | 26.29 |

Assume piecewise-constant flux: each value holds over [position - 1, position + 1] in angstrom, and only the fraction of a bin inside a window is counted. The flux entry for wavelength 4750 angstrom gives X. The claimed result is 32.24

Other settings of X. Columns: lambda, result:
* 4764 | 26.29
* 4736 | 32.47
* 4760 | 24.08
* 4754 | 32.45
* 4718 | 27.3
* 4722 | 34.29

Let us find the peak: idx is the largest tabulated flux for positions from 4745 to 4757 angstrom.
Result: 33.32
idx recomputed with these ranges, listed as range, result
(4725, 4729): 37.63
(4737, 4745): 37.65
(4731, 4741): 35.76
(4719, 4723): 34.29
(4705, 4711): 32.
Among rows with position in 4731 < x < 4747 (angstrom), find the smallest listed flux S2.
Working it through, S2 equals 27.65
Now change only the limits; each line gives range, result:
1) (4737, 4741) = 30.12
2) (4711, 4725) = 27.3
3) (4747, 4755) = 26.56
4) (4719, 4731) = 27.97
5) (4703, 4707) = 27.87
